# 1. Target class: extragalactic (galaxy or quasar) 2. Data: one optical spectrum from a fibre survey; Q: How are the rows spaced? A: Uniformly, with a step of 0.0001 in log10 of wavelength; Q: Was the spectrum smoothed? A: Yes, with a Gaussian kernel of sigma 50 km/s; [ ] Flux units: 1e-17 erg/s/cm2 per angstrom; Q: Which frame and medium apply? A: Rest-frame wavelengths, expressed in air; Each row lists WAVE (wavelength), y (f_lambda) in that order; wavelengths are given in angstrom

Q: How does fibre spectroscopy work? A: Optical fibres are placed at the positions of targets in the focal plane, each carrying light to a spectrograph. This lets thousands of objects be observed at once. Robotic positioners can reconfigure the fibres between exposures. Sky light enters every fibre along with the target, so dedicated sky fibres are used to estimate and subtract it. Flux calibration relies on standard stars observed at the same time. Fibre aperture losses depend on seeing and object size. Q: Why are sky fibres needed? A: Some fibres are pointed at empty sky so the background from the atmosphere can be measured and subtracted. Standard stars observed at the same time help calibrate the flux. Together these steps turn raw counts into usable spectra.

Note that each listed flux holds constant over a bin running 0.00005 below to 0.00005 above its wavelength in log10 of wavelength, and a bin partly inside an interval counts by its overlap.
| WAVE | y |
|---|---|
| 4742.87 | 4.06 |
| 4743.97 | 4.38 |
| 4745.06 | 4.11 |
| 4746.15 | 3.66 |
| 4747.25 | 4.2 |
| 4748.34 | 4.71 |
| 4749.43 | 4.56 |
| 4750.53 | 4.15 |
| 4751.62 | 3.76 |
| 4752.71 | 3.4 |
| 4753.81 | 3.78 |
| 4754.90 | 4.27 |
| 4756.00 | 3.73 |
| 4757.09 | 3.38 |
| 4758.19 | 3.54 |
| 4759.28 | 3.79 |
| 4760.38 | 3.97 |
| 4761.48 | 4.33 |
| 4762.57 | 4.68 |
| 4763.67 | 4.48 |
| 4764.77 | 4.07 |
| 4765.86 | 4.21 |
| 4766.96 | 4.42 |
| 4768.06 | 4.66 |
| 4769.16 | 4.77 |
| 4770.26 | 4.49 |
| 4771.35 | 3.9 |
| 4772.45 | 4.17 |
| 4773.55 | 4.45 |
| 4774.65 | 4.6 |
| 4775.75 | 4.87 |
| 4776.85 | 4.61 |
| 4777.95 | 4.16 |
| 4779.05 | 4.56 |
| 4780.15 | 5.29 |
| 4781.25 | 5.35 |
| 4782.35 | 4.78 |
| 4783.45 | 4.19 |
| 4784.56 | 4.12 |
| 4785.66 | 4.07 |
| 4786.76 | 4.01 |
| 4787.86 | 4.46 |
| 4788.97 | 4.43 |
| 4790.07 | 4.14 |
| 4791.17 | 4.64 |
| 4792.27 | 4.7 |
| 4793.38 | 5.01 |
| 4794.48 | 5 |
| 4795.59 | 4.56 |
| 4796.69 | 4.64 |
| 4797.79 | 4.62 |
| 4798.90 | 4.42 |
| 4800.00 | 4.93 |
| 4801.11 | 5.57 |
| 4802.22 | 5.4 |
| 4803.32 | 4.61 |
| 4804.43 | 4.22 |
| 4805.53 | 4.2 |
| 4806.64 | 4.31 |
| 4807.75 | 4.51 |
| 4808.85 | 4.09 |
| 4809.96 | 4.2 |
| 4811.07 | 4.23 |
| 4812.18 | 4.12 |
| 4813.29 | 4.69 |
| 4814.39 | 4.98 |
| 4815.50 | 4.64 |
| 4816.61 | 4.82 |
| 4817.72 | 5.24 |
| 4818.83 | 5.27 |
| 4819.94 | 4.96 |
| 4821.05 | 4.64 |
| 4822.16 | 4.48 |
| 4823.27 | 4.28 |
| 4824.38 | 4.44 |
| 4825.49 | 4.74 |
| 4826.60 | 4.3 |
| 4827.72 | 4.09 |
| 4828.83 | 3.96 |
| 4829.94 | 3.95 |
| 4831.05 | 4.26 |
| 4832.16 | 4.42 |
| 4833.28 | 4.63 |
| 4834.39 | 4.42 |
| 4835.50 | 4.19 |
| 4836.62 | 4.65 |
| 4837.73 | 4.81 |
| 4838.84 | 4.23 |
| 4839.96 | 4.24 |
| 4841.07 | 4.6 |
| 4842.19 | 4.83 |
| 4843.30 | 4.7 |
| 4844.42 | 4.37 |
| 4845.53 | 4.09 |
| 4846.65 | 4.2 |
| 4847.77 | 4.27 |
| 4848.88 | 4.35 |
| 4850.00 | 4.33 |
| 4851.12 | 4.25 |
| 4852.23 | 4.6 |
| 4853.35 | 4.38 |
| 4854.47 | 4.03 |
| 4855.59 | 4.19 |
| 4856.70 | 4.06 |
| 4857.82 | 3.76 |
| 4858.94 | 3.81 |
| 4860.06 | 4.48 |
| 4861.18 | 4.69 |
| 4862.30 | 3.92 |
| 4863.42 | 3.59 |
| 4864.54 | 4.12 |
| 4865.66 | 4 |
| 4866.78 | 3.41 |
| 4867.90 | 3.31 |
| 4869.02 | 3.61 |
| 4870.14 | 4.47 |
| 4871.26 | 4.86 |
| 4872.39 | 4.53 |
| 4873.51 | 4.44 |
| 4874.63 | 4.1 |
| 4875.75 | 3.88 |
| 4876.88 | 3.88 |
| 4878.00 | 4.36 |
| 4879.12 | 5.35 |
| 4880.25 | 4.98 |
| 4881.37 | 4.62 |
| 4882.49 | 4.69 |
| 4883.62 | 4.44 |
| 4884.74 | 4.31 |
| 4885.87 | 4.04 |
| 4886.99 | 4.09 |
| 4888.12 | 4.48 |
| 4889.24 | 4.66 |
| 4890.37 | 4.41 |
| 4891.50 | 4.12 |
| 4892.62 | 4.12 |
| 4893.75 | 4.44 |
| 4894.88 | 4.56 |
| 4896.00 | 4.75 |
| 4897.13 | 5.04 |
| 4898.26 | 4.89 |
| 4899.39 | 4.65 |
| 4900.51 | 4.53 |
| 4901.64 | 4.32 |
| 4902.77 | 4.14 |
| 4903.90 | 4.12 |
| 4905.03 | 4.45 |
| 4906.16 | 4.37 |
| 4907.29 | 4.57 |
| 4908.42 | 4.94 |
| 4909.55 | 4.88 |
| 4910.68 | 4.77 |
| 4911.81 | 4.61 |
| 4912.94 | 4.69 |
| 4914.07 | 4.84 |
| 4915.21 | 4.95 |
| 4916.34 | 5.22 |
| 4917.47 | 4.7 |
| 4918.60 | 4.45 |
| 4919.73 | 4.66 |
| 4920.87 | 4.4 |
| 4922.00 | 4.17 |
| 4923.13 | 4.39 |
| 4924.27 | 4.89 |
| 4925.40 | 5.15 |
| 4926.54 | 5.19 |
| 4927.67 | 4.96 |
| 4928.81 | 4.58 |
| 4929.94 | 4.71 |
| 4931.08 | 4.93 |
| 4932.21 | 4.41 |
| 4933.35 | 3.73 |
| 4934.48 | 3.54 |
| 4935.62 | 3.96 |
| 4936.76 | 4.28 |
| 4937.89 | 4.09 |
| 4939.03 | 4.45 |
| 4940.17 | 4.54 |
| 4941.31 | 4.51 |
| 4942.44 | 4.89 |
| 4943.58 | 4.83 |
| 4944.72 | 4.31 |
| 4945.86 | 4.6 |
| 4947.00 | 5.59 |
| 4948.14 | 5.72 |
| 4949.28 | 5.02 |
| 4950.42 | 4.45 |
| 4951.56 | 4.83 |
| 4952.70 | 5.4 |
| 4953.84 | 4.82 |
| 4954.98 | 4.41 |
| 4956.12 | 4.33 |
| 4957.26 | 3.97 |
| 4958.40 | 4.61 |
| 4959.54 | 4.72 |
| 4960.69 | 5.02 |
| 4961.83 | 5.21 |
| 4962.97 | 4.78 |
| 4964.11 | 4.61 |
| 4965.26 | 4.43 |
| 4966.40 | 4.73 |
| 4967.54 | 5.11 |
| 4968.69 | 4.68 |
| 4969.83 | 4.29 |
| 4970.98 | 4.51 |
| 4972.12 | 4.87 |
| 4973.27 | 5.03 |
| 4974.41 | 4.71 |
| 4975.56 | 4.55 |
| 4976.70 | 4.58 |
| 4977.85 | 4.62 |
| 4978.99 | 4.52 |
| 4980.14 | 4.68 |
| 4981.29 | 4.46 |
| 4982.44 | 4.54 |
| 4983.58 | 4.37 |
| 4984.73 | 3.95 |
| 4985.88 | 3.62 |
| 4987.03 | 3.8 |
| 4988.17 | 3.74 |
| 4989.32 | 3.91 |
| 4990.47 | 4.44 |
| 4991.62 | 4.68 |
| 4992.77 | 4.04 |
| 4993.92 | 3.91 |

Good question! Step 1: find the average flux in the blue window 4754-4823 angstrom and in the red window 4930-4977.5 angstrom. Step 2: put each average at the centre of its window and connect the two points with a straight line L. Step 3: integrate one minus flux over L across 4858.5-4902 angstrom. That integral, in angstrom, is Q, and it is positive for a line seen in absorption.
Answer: 2.3 angstrom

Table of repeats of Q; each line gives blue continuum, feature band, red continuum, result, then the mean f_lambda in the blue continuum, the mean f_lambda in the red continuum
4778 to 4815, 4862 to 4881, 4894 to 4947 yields 1.7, 4.57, 4.59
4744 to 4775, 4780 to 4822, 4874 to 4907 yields -3.8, 4.15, 4.44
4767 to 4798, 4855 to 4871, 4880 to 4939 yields 2.0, 4.54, 4.53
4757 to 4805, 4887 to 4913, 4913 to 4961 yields 0.4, 4.49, 4.65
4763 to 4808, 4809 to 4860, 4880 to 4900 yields 1.3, 4.55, 4.51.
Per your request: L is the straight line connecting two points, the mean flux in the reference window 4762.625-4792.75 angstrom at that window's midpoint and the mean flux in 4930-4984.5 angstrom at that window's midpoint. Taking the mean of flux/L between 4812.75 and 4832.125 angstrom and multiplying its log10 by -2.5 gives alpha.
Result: -0.015 mag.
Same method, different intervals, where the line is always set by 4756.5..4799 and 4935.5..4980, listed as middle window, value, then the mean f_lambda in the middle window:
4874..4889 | 0.04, 4.41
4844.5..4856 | 0.06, 4.27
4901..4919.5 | 0.00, 4.63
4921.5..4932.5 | -0.02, 4.75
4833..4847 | 0.01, 4.46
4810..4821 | -0.06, 4.74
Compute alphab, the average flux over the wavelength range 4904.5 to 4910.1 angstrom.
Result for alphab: 4.64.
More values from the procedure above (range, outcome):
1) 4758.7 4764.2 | 4.25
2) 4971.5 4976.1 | 4.79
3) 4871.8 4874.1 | 4.48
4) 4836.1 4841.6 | 4.51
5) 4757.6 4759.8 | 3.66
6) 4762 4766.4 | 4.37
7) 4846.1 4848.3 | 4.23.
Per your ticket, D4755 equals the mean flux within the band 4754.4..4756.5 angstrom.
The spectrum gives 3.99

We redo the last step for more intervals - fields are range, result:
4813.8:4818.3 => 4.92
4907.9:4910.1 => 4.91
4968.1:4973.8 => 4.67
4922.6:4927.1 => 4.9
